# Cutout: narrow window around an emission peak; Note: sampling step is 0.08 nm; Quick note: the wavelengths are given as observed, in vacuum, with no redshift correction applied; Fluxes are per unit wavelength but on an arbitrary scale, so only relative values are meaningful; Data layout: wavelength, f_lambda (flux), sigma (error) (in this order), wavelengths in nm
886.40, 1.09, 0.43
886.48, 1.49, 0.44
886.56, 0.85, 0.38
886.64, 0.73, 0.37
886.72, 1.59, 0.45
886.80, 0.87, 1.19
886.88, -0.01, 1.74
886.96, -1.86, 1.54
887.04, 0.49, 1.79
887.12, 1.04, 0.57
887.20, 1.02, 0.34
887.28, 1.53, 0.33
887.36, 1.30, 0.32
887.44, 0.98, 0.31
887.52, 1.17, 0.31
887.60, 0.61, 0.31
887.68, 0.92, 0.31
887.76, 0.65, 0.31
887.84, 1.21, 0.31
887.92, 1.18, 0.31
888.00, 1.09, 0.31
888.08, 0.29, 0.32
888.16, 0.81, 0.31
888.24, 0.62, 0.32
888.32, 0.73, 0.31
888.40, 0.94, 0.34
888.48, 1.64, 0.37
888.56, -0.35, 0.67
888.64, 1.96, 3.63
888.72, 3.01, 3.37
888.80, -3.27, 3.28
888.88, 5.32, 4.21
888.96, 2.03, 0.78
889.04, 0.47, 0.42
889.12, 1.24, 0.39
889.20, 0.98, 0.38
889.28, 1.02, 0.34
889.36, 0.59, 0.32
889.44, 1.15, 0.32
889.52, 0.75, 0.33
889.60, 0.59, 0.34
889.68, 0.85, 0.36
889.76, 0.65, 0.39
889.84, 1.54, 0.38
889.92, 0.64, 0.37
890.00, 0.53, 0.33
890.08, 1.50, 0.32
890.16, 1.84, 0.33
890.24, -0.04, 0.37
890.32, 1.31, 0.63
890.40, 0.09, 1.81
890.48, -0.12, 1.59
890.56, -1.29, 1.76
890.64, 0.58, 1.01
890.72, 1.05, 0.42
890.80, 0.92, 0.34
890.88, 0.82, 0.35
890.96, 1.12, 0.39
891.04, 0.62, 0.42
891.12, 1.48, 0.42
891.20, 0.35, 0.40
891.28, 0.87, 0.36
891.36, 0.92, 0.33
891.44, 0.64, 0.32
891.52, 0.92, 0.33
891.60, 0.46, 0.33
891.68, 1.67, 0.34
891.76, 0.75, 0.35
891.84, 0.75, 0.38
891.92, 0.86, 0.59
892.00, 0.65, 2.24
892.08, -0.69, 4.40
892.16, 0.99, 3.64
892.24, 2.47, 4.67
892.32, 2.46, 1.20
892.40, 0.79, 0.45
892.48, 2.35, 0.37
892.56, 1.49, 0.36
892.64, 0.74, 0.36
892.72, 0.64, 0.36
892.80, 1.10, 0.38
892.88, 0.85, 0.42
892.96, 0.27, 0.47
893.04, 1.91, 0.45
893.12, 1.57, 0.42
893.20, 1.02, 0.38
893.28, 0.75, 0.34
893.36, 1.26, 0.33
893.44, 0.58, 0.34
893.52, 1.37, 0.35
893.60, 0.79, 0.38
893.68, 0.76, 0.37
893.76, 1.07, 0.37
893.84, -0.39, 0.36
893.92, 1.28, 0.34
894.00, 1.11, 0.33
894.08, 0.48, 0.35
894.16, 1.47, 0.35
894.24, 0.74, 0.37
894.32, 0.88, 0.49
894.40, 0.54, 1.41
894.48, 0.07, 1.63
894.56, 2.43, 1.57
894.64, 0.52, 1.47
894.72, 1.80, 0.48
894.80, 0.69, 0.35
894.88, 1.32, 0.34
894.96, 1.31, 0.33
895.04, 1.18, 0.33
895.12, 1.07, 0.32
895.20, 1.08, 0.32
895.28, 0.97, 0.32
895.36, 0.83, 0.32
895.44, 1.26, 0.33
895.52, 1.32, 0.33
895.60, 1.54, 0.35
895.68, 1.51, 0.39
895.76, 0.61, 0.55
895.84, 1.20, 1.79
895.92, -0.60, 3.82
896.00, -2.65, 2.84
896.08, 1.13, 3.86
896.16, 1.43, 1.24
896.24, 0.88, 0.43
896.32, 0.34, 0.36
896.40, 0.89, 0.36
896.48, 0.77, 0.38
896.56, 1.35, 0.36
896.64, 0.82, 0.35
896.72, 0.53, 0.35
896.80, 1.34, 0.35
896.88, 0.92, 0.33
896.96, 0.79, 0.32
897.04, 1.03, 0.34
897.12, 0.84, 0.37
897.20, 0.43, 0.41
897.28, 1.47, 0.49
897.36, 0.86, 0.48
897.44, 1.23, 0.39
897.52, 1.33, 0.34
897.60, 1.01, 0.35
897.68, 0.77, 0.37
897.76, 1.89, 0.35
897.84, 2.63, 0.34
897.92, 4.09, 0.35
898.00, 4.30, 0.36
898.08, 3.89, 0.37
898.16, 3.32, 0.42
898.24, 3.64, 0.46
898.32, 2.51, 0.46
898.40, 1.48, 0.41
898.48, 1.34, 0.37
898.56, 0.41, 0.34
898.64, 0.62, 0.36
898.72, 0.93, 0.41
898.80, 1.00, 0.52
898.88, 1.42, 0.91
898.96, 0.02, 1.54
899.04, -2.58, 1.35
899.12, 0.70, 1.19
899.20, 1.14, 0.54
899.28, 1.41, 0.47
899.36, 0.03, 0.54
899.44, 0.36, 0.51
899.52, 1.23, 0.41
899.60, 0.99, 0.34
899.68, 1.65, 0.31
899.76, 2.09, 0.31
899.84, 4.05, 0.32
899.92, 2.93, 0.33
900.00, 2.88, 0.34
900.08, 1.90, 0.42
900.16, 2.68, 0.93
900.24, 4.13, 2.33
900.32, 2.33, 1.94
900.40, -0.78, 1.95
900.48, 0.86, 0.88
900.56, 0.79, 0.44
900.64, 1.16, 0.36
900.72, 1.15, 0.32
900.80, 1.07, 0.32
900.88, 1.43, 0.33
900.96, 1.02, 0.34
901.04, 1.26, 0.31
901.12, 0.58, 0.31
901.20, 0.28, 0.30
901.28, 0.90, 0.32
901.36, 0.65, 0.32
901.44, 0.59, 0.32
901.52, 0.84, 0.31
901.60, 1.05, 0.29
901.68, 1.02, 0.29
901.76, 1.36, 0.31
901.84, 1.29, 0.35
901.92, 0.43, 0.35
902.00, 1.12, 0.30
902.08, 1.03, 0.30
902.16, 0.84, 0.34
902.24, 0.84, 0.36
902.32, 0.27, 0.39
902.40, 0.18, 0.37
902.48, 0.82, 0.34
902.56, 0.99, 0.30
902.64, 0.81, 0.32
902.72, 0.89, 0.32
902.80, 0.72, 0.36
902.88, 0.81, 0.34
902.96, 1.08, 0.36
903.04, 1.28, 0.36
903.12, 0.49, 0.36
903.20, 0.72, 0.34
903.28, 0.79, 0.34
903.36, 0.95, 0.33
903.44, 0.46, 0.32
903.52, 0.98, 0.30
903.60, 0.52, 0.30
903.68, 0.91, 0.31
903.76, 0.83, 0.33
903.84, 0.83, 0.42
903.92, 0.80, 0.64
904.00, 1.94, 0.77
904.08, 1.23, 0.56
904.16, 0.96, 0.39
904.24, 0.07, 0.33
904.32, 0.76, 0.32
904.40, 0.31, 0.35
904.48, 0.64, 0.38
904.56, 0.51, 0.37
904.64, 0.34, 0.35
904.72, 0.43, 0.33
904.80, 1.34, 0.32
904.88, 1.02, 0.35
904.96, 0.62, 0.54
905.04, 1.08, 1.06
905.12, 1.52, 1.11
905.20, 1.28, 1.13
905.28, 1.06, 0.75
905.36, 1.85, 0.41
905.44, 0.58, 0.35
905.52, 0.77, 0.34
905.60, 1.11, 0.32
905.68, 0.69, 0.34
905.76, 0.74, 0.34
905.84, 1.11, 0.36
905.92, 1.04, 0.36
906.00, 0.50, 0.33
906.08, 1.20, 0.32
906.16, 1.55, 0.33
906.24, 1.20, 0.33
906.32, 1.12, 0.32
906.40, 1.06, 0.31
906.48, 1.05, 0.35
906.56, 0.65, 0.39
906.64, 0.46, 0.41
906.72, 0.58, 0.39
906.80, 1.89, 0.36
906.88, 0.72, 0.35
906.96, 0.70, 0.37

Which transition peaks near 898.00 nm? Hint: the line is [S II] 6716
